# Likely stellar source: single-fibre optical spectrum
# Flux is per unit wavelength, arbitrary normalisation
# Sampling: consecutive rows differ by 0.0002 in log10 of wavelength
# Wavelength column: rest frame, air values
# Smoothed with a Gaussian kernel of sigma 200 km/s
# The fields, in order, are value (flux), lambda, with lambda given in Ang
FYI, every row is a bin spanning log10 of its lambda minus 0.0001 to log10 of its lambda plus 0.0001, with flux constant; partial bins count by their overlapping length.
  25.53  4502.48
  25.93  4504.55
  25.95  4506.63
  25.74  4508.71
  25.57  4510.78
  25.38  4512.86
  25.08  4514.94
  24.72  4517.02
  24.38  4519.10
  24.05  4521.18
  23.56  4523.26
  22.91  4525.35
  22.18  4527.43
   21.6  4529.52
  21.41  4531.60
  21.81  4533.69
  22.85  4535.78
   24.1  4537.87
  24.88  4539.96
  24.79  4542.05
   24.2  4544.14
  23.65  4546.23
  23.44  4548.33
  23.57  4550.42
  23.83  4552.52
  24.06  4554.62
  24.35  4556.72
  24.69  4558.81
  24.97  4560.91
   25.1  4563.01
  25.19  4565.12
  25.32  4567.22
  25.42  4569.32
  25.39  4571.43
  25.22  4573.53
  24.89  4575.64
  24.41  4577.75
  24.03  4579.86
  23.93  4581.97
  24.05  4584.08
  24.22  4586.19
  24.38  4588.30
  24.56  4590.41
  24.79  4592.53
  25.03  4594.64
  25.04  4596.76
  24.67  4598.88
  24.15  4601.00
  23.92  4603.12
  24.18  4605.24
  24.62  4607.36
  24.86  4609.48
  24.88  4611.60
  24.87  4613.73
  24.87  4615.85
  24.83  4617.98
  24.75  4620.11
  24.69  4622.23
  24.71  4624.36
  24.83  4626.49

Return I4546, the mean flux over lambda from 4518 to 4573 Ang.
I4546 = 23.9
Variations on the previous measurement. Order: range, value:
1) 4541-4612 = 24.5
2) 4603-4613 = 24.6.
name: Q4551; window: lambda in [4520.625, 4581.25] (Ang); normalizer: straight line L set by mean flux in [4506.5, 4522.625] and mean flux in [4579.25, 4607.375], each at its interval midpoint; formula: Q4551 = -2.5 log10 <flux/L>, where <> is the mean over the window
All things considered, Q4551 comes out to 0.03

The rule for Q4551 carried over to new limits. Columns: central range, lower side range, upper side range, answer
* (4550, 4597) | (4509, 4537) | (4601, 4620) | -0.02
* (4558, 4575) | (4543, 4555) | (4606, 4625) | -0.05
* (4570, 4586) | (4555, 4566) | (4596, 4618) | 0.01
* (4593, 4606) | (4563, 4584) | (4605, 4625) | 0.01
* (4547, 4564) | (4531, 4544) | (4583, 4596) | -0.02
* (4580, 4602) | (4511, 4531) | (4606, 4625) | 0.00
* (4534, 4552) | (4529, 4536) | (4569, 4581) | -0.06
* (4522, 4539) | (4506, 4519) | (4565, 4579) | 0.12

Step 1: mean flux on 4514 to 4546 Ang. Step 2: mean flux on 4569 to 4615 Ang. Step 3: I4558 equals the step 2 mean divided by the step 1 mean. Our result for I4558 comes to 1.05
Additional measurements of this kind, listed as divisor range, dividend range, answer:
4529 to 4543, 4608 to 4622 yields 1.07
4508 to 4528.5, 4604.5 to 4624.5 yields 1.02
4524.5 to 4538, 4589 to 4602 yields 1.11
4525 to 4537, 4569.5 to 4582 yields 1.12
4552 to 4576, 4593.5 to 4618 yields 0.99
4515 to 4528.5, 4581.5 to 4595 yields 1.03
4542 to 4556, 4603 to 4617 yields 1.03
